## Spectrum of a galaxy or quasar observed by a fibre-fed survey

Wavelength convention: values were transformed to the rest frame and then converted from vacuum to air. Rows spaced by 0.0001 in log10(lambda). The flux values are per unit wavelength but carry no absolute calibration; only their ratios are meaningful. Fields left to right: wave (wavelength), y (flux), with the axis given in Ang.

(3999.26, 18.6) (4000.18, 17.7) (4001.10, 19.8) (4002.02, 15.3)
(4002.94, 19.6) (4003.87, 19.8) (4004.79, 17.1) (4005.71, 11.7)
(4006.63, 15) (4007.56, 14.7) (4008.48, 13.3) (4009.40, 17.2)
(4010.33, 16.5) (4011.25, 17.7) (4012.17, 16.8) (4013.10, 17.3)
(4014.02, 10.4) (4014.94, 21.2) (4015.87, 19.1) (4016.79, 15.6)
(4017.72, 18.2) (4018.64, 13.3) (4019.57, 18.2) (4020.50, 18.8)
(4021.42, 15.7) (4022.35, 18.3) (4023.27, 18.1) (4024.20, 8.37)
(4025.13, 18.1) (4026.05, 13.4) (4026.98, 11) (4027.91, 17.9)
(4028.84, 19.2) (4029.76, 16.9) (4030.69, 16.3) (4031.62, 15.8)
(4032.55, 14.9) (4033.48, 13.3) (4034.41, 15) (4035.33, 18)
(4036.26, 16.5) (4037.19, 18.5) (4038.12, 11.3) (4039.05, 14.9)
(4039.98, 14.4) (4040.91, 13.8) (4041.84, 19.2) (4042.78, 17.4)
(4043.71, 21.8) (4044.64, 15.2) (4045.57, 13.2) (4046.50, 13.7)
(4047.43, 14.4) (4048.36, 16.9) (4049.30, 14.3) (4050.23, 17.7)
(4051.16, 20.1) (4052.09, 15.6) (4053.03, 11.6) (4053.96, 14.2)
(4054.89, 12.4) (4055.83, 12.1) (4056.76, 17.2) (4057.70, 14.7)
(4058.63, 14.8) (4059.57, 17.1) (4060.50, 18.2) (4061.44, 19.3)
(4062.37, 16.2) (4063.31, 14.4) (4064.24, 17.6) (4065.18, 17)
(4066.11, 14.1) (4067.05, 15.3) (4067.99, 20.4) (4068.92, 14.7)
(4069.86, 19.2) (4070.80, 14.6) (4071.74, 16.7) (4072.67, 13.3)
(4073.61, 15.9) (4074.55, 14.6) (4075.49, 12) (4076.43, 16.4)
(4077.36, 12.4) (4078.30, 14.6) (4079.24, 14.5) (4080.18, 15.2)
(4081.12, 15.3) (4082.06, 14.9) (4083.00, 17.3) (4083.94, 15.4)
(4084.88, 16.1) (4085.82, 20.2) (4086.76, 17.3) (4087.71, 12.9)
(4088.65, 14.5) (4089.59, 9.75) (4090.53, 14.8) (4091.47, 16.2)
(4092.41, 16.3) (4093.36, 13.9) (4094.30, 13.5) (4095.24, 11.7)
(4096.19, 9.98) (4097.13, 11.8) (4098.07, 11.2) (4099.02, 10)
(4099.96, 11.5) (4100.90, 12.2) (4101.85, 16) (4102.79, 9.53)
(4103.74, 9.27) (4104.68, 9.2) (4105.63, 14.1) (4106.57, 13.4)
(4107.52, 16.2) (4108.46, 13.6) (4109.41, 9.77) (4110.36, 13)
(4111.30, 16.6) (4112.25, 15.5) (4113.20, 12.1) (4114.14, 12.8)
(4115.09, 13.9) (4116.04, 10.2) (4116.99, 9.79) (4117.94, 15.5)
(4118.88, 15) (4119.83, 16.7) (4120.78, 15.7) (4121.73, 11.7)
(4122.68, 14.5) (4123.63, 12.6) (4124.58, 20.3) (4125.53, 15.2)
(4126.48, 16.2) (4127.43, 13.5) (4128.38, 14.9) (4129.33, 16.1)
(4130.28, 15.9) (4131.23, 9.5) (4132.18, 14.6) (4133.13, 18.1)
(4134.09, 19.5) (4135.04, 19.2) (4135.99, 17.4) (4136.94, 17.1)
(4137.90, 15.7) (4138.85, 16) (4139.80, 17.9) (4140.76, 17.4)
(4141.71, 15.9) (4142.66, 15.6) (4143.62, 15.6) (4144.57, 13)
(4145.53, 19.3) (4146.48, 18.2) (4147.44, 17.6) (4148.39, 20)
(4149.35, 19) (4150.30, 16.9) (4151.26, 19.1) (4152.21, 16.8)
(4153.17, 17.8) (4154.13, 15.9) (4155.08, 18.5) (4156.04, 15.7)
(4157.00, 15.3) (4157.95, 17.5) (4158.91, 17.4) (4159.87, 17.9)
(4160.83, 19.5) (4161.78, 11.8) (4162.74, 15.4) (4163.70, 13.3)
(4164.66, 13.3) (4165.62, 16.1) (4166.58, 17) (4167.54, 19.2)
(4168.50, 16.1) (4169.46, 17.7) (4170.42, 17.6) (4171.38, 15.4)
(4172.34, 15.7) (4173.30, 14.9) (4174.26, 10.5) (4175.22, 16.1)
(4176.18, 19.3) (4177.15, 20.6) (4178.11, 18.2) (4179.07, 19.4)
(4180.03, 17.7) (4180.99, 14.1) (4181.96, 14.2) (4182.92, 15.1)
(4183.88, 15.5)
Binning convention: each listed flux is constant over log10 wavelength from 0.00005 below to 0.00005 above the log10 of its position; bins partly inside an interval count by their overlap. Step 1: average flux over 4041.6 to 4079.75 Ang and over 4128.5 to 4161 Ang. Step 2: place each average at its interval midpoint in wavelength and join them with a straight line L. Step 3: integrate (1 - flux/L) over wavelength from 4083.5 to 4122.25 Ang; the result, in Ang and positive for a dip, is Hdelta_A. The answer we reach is 7.0 Ang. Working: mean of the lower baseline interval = 15.7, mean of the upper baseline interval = 16.9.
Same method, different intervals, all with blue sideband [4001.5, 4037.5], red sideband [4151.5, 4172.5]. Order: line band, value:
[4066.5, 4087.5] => 0.78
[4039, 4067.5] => 0.84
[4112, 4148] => 2.12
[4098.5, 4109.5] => 2.83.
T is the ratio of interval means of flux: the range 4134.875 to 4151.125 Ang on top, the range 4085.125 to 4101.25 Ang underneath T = 1.28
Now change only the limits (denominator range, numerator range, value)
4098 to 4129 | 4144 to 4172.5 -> 1.25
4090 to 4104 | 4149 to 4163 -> 1.35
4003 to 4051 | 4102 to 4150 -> 0.94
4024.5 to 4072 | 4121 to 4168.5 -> 1.03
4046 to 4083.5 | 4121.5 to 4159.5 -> 1.06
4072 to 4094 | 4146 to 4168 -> 1.13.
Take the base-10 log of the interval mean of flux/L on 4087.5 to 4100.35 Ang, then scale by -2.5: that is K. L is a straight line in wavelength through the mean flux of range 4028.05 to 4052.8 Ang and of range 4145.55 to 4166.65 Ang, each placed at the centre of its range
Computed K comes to 0.278 mag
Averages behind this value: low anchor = 16.1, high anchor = 16.9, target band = 12.7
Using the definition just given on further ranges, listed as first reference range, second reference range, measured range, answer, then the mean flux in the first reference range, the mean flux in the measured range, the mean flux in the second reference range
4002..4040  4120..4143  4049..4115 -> 0.10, 16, 14.5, 15.9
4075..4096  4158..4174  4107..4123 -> 0.12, 14.7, 13.7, 16.1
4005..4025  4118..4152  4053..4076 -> 0.04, 16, 15.6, 16.3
